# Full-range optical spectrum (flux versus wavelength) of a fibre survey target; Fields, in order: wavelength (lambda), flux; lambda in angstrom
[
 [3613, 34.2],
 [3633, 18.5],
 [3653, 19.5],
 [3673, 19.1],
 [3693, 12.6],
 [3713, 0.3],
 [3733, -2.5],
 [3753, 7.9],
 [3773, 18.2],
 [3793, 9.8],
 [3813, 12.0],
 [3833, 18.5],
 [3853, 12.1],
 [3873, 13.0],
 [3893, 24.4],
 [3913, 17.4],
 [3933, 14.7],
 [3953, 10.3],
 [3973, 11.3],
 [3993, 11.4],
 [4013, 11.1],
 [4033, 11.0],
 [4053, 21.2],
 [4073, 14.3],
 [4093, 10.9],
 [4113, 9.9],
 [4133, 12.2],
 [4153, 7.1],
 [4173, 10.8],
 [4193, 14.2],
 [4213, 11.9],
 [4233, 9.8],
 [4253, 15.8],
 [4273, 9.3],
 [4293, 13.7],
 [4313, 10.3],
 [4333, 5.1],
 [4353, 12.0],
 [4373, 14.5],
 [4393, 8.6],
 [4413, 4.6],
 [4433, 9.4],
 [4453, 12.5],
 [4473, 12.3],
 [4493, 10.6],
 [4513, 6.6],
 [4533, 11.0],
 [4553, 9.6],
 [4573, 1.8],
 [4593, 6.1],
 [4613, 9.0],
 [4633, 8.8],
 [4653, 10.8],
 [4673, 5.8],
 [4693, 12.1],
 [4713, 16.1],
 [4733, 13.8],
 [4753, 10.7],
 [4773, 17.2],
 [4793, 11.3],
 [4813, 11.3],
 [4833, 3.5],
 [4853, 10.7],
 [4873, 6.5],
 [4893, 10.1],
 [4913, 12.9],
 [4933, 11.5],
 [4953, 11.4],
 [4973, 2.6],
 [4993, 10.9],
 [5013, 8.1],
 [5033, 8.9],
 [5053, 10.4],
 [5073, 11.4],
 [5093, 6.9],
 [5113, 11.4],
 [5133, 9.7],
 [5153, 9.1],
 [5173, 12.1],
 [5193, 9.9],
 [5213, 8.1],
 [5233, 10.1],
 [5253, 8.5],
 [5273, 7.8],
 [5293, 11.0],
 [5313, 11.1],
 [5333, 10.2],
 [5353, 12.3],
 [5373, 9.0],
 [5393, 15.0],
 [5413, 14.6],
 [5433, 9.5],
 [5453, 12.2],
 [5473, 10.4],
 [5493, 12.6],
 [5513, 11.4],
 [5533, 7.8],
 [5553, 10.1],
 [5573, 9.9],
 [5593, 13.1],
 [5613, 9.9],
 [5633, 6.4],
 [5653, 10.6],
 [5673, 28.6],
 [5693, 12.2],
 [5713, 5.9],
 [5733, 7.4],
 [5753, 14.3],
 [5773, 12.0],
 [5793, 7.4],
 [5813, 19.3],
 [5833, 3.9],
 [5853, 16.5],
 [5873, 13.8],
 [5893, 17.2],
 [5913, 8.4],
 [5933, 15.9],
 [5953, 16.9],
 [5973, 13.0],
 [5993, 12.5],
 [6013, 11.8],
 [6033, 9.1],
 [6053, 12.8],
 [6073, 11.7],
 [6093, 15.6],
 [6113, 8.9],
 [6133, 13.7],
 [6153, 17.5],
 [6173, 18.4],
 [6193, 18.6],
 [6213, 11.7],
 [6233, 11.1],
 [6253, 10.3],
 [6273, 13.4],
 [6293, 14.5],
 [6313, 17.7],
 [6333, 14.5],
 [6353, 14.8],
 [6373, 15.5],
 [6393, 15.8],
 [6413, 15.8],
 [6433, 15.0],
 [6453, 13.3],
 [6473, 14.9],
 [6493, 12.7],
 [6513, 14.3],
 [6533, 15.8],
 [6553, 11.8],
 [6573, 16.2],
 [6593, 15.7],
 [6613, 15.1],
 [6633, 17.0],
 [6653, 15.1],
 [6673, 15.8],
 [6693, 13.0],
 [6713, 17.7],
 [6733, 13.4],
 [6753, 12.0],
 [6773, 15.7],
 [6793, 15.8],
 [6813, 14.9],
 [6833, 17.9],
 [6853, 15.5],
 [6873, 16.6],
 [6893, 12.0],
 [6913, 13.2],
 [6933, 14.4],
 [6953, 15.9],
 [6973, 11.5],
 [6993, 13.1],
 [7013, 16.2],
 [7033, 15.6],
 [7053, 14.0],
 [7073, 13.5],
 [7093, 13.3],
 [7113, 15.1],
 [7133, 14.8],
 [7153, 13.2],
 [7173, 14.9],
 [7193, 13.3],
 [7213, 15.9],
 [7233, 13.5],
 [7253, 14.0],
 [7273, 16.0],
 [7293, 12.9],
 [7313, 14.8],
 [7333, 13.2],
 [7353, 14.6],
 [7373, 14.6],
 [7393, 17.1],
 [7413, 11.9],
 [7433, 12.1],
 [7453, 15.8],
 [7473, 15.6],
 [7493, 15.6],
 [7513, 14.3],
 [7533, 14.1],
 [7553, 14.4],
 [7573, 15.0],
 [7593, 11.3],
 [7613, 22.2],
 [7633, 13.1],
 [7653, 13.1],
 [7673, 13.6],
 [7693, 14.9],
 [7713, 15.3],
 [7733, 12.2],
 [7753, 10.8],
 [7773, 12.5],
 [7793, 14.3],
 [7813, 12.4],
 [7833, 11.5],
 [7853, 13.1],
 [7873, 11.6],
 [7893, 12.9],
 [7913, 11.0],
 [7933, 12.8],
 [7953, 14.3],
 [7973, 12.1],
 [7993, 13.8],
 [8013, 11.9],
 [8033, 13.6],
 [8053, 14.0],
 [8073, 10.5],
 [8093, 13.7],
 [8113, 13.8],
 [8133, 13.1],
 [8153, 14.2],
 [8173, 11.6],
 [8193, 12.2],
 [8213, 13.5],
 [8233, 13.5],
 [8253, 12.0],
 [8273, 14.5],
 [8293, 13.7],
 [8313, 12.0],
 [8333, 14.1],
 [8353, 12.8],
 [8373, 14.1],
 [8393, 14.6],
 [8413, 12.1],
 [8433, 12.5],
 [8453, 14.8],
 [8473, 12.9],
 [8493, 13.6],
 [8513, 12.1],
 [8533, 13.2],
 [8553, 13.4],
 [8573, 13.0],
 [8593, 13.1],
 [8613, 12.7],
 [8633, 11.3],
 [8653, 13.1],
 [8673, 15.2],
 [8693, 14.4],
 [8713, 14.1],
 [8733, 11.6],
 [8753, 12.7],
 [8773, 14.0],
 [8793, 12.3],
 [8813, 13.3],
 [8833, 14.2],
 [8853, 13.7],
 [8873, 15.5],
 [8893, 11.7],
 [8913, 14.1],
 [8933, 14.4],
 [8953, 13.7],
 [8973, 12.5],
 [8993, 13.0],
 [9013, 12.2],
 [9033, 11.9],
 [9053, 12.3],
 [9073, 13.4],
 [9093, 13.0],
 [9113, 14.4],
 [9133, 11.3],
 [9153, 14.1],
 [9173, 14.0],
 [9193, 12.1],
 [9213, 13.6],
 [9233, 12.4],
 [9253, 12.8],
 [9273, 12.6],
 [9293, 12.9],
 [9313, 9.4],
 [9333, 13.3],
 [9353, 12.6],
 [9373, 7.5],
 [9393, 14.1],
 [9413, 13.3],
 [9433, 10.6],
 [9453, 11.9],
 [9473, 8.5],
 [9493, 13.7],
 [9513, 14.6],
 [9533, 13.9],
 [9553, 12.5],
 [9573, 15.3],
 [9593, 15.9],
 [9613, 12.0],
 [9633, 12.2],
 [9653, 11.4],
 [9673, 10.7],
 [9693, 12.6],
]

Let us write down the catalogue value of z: 0.52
